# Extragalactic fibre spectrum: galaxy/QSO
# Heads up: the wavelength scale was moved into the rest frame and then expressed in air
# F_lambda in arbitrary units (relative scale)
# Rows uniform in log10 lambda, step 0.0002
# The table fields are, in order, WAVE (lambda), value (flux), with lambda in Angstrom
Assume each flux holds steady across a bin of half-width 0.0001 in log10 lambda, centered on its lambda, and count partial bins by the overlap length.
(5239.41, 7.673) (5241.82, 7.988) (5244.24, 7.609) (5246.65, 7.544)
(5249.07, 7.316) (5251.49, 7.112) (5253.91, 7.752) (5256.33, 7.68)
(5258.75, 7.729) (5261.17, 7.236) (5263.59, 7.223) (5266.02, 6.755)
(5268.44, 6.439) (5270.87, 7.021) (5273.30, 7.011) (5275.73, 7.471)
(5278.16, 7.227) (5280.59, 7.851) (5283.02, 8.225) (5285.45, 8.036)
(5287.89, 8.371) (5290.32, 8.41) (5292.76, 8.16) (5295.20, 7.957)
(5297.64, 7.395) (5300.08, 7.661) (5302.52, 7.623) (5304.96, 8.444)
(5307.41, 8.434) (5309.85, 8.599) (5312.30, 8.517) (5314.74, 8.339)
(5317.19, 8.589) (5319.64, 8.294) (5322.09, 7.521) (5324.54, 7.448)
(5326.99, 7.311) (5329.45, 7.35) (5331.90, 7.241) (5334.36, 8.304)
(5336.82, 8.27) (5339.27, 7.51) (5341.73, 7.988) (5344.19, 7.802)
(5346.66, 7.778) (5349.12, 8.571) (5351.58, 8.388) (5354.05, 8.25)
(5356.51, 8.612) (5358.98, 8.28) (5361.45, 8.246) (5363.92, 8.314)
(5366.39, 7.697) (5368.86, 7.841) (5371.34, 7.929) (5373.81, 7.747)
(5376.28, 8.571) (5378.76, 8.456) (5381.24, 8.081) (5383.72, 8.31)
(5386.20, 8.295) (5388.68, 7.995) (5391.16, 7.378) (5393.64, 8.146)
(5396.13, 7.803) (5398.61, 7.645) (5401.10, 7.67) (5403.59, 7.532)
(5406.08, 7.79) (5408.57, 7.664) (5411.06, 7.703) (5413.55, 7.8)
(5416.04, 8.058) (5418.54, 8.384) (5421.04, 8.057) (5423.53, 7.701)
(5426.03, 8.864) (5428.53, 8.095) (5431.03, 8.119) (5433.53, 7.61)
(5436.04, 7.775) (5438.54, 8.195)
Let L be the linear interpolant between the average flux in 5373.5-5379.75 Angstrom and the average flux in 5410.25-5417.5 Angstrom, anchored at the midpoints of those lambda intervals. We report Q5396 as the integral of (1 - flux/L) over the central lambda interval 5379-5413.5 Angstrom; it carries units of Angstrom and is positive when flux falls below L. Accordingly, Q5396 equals 1.0 Angstrom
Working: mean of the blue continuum 8.33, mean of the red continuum 7.88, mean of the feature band 7.86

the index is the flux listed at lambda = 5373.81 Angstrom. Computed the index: 7.747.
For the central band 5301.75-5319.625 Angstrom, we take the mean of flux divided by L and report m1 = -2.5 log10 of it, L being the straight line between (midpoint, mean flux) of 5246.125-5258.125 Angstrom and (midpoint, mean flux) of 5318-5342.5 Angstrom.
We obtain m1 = -0.10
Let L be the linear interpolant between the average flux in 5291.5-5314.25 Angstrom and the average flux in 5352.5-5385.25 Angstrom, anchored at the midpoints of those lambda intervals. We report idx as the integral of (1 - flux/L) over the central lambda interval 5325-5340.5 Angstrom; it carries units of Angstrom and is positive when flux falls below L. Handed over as 0.9 Angstrom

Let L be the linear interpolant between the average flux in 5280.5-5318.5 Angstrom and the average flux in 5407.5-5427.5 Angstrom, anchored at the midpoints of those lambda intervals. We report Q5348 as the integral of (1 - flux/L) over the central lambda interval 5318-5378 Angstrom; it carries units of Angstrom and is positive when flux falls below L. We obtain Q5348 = 1.0 Angstrom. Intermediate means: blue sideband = 8.17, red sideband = 8.03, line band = 7.98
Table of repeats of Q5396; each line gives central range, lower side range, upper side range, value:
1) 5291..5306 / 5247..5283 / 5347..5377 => -0.54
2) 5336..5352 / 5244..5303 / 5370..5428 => -0.47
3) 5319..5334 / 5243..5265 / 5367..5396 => 0.49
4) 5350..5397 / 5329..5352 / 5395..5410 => -2.00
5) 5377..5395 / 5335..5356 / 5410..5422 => -0.14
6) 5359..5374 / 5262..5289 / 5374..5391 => 0.14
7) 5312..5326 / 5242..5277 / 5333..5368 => -0.42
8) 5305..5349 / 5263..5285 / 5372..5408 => -2.34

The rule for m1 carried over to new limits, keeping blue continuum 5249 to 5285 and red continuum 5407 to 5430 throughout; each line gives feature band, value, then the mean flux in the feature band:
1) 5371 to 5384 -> -0.05 mag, 8.19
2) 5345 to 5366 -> -0.07 mag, 8.27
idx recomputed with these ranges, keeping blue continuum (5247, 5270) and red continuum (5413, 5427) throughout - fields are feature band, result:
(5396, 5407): 0.5 Angstrom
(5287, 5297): -1.0 Angstrom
